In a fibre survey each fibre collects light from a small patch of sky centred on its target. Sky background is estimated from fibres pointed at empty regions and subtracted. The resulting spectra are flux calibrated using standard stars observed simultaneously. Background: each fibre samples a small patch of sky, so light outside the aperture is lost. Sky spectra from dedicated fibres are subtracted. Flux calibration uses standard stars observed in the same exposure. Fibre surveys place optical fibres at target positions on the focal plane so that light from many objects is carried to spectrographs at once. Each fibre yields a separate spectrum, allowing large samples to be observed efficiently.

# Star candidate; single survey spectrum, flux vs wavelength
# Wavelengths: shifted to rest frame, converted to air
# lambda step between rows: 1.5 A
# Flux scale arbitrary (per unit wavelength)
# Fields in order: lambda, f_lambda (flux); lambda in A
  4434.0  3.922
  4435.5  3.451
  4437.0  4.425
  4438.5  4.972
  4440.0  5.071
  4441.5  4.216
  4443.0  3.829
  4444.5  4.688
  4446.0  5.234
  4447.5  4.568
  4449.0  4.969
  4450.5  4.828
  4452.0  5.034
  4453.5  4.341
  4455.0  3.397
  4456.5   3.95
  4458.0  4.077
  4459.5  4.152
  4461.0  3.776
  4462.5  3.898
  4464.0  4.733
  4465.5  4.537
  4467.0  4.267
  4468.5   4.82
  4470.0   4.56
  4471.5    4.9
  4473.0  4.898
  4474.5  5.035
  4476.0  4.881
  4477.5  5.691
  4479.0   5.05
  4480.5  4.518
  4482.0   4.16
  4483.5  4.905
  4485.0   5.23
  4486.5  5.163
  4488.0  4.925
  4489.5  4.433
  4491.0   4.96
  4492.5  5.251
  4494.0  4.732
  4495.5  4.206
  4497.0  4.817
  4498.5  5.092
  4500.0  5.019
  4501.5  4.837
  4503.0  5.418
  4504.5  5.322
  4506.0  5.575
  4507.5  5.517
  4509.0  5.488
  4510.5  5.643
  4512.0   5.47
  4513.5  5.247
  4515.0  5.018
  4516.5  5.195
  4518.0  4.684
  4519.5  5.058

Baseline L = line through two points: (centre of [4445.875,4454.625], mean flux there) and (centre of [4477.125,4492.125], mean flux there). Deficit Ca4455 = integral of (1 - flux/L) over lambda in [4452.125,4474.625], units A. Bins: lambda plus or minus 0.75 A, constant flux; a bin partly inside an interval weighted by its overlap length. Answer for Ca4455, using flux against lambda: 2.1 A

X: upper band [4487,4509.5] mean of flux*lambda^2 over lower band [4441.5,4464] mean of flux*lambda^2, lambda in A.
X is 1.18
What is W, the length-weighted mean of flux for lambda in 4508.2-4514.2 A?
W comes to 5.46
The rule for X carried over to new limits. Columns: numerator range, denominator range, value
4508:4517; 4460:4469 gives 1.27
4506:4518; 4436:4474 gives 1.22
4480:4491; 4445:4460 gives 1.09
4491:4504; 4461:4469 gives 1.14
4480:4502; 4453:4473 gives 1.14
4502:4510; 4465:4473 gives 1.19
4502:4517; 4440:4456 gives 1.22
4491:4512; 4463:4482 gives 1.09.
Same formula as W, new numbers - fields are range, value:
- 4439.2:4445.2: 4.45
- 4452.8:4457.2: 3.89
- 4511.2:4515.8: 5.25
